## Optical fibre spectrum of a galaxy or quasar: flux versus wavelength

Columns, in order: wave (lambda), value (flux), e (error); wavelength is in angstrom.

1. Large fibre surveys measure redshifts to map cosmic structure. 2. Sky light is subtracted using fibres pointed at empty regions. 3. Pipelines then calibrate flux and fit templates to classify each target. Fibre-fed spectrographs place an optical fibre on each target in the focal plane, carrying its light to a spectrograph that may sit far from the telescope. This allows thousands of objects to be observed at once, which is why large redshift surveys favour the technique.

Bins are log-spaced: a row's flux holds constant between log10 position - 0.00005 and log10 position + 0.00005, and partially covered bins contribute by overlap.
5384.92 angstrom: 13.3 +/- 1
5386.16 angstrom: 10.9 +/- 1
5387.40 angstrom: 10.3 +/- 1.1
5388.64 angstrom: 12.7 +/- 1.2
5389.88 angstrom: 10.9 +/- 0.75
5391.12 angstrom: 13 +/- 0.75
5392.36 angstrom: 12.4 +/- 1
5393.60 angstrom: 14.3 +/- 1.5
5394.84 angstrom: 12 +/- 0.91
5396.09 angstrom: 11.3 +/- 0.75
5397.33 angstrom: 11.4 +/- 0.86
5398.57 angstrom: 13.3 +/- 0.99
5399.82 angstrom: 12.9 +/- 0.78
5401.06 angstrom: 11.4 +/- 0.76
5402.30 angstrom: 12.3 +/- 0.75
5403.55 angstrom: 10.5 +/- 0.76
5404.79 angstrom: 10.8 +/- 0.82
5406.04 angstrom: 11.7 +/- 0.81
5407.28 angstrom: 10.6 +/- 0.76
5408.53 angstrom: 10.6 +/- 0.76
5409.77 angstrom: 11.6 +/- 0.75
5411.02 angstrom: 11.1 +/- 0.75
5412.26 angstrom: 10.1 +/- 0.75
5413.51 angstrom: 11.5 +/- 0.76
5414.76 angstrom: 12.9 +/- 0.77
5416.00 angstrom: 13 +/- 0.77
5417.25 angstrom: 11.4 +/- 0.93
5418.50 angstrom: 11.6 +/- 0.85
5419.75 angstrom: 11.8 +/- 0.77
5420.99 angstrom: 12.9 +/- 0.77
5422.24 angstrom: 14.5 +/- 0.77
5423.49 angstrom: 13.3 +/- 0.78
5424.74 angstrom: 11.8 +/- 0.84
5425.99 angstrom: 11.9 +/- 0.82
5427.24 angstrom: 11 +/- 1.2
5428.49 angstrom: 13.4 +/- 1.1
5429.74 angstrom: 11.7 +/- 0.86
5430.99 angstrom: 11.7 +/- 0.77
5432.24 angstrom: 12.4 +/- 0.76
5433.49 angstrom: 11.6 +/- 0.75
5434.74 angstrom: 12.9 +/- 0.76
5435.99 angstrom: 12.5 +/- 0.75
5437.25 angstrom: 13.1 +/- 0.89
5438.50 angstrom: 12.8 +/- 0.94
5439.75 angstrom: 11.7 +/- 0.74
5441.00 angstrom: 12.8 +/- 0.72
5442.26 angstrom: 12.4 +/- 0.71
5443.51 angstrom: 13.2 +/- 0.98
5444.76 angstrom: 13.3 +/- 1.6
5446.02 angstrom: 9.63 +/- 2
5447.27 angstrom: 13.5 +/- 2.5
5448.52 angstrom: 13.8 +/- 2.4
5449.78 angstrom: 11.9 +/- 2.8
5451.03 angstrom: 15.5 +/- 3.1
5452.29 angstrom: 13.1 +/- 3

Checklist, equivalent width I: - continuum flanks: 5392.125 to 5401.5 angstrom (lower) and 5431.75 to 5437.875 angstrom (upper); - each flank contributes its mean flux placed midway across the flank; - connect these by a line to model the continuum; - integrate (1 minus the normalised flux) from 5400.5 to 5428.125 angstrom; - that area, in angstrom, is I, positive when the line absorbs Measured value 1.5 angstrom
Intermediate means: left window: 12.4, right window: 12.5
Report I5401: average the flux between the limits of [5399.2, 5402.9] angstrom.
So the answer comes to 12.2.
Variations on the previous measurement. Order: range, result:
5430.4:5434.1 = 11.9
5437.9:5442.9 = 12.4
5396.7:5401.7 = 12.3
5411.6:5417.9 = 11.8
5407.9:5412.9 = 10.8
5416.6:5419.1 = 11.5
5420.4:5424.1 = 13.6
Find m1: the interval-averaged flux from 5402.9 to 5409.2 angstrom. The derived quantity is 10.8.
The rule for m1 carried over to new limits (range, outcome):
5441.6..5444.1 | 12.8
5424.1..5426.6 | 11.8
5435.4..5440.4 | 12.5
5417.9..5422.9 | 12.7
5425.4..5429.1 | 12.1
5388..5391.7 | 12.2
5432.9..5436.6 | 12.3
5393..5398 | 12.3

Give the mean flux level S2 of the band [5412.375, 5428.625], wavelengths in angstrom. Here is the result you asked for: 12.3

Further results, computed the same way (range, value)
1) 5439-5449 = 12.5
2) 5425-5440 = 12.2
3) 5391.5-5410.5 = 11.8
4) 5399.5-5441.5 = 12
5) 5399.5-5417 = 11.5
